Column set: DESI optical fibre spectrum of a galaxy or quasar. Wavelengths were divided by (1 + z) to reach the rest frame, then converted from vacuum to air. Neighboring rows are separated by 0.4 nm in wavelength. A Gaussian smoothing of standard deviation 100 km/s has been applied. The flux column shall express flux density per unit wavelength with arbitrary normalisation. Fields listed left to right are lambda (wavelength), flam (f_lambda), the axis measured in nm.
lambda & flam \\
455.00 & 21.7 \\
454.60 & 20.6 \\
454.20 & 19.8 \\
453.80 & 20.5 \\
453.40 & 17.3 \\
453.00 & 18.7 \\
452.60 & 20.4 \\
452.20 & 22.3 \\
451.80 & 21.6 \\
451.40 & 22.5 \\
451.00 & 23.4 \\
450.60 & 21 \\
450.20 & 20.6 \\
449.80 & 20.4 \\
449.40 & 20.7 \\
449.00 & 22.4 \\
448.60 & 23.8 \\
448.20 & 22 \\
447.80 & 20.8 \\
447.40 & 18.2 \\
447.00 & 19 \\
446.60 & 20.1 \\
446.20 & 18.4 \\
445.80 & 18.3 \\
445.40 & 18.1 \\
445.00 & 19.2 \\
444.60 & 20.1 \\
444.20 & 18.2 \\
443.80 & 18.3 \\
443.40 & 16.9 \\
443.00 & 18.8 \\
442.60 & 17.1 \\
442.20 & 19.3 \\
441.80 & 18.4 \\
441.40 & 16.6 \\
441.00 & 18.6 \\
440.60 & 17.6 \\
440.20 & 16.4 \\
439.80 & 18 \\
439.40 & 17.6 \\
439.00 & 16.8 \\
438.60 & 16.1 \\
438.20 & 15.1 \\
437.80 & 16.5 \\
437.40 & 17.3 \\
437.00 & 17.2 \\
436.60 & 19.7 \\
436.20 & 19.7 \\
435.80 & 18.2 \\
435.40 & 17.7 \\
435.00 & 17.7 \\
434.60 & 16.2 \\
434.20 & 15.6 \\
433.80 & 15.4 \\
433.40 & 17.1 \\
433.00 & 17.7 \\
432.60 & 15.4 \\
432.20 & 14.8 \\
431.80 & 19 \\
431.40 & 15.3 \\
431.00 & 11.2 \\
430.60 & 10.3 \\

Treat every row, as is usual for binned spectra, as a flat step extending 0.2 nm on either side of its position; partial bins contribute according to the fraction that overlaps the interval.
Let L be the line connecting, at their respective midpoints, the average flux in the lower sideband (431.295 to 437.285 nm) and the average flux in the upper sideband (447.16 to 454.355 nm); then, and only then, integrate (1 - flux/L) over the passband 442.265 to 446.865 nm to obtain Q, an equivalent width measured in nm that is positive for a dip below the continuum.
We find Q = 0.23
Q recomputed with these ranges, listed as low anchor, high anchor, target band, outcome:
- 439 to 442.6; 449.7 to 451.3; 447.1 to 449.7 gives -0.07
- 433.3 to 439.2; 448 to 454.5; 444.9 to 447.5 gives 0.13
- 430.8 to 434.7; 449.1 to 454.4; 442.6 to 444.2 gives 0.06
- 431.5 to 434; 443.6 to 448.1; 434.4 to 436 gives -0.04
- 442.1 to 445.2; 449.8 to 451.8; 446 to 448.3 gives 0.05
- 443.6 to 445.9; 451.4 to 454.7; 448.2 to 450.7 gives -0.25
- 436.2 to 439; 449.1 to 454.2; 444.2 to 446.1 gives 0.03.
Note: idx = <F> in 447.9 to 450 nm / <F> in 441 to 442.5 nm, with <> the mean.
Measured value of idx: 1.20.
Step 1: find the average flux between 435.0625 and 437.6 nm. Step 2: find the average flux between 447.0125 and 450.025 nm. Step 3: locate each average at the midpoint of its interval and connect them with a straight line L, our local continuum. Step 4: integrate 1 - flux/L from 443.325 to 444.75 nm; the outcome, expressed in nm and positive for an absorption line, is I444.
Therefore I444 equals 0.11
